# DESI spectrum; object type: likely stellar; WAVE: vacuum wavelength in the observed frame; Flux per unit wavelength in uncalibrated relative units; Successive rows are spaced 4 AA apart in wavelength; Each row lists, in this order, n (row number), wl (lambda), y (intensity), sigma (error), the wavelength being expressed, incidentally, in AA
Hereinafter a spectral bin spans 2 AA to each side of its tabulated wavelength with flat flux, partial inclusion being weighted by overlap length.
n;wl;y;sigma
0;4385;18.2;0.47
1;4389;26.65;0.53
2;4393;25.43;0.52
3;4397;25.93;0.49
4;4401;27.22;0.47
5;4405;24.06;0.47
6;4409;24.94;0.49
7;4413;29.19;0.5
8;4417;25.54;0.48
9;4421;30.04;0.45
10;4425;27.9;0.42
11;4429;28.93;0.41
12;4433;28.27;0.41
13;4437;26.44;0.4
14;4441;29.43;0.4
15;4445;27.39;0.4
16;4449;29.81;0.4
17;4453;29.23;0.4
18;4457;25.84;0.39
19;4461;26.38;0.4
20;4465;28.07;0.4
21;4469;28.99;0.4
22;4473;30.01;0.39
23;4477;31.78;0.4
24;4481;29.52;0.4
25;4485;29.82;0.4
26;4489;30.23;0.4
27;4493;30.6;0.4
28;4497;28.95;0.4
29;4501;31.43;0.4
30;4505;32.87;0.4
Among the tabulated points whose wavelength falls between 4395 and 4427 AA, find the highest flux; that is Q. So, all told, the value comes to 30.04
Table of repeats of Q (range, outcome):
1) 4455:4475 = 30.01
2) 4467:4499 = 31.78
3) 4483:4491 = 30.23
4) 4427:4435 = 28.93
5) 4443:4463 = 29.81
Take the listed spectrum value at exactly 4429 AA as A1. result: 28.93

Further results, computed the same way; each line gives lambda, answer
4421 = 30.04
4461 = 26.38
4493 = 30.6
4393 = 25.43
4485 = 29.82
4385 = 18.2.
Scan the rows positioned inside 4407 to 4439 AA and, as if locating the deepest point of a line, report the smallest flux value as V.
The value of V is 24.94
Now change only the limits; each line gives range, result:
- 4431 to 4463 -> 25.84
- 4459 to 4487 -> 26.38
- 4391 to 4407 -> 24.06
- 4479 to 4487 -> 29.52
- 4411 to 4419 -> 25.54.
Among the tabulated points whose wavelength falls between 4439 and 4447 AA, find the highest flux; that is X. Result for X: 29.43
